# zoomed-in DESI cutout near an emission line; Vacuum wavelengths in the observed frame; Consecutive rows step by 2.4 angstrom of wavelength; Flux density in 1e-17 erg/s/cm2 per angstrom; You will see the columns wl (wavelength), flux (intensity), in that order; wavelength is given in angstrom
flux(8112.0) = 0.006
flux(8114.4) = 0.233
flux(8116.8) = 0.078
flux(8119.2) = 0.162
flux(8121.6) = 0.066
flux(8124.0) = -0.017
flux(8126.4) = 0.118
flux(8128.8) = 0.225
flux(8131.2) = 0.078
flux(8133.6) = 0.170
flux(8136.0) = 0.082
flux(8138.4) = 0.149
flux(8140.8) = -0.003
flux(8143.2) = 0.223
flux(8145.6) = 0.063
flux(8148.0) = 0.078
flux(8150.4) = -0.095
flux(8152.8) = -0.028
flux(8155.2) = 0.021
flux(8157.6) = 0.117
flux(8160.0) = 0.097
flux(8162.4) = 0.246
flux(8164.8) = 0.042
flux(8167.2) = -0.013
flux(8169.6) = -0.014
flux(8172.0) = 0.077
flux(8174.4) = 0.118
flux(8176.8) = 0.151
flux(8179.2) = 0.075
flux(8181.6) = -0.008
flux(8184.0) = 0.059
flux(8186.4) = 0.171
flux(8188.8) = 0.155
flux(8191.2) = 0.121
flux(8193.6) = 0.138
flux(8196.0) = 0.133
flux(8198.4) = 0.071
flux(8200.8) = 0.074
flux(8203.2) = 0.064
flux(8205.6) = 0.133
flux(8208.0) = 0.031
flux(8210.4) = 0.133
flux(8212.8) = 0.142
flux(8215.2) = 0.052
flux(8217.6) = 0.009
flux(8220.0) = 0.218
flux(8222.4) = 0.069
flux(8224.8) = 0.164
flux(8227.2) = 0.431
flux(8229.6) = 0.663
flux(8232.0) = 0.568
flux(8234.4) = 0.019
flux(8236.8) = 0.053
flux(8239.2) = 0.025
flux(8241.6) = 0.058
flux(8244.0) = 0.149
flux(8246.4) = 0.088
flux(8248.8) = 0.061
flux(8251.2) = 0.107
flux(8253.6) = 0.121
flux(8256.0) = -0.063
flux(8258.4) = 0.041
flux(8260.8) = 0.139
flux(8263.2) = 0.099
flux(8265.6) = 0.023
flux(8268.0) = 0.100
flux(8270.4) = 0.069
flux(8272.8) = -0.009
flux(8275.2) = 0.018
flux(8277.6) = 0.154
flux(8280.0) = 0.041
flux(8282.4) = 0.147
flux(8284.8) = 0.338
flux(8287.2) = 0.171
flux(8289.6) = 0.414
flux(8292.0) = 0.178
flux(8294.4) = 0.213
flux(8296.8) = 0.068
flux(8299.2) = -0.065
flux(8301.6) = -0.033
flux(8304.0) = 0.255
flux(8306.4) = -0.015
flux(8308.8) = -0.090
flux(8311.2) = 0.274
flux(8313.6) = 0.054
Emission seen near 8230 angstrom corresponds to H-gamma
